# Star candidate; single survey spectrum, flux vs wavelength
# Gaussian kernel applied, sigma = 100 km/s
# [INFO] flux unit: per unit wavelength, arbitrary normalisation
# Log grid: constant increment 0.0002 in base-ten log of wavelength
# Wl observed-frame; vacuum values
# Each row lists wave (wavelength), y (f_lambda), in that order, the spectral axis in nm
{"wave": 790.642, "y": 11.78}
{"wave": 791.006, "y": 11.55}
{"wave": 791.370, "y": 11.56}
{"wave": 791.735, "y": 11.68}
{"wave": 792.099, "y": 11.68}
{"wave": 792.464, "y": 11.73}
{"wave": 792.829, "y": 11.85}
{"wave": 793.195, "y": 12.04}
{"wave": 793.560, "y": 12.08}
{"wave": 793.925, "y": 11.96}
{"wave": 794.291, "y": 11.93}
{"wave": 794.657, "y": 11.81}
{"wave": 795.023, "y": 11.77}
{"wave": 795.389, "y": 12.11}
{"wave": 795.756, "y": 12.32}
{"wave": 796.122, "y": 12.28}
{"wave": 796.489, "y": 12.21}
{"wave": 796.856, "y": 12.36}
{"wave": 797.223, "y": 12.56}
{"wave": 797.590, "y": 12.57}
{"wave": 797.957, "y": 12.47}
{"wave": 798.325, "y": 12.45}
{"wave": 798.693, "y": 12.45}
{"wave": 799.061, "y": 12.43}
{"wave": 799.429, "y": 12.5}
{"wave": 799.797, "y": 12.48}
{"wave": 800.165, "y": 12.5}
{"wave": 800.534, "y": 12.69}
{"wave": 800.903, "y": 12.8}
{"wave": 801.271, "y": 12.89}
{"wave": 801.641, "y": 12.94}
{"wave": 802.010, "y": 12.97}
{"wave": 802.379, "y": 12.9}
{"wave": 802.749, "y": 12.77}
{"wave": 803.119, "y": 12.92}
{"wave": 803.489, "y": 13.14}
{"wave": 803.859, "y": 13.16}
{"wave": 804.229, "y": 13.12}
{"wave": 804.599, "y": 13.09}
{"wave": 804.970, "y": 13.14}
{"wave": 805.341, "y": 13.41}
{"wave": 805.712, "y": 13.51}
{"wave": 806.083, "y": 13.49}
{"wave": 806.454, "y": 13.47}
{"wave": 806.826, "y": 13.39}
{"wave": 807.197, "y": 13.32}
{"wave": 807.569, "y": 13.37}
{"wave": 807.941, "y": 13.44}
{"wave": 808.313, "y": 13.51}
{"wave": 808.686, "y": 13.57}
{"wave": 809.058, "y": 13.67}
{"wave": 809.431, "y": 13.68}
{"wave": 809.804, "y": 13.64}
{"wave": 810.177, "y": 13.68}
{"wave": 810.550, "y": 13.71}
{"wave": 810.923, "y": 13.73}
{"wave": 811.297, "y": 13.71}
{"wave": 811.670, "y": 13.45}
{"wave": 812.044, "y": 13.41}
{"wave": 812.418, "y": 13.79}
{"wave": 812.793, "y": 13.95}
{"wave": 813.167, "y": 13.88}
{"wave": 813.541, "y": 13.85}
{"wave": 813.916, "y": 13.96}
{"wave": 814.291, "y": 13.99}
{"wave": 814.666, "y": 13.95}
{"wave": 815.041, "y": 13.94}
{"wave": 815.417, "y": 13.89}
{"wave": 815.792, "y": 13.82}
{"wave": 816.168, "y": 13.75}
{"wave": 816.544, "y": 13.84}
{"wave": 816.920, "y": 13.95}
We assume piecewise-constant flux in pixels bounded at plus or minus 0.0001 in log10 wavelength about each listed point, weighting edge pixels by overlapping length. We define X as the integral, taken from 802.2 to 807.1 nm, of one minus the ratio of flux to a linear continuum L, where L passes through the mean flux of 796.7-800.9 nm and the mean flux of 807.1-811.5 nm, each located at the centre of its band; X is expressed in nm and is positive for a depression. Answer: -0.03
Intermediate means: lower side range 12.5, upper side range 13.6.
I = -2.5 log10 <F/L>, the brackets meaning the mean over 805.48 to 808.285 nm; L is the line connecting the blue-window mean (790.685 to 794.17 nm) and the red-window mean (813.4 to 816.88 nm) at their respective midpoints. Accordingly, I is -0.02 mag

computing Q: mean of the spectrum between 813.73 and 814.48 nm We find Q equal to 14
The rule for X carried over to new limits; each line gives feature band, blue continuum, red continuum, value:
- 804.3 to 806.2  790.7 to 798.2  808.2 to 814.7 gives -0.029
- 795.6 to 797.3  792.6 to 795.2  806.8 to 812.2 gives -0.021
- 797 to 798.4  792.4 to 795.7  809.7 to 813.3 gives -0.023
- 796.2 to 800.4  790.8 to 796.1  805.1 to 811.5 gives -0.011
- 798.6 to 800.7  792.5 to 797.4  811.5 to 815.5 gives 0.003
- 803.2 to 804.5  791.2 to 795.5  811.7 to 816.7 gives -0.027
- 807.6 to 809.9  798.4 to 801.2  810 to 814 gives -0.025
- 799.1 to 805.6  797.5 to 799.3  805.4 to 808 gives 0.010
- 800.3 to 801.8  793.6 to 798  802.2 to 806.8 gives -0.004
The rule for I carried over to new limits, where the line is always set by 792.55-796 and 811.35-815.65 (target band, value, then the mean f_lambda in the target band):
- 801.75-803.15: -0.01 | 12.9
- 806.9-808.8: -0.01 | 13.4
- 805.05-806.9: -0.03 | 13.4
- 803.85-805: -0.01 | 13.1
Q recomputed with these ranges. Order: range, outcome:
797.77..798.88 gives 12.5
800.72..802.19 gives 12.9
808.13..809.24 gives 13.6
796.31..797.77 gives 12.4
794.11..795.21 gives 11.8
